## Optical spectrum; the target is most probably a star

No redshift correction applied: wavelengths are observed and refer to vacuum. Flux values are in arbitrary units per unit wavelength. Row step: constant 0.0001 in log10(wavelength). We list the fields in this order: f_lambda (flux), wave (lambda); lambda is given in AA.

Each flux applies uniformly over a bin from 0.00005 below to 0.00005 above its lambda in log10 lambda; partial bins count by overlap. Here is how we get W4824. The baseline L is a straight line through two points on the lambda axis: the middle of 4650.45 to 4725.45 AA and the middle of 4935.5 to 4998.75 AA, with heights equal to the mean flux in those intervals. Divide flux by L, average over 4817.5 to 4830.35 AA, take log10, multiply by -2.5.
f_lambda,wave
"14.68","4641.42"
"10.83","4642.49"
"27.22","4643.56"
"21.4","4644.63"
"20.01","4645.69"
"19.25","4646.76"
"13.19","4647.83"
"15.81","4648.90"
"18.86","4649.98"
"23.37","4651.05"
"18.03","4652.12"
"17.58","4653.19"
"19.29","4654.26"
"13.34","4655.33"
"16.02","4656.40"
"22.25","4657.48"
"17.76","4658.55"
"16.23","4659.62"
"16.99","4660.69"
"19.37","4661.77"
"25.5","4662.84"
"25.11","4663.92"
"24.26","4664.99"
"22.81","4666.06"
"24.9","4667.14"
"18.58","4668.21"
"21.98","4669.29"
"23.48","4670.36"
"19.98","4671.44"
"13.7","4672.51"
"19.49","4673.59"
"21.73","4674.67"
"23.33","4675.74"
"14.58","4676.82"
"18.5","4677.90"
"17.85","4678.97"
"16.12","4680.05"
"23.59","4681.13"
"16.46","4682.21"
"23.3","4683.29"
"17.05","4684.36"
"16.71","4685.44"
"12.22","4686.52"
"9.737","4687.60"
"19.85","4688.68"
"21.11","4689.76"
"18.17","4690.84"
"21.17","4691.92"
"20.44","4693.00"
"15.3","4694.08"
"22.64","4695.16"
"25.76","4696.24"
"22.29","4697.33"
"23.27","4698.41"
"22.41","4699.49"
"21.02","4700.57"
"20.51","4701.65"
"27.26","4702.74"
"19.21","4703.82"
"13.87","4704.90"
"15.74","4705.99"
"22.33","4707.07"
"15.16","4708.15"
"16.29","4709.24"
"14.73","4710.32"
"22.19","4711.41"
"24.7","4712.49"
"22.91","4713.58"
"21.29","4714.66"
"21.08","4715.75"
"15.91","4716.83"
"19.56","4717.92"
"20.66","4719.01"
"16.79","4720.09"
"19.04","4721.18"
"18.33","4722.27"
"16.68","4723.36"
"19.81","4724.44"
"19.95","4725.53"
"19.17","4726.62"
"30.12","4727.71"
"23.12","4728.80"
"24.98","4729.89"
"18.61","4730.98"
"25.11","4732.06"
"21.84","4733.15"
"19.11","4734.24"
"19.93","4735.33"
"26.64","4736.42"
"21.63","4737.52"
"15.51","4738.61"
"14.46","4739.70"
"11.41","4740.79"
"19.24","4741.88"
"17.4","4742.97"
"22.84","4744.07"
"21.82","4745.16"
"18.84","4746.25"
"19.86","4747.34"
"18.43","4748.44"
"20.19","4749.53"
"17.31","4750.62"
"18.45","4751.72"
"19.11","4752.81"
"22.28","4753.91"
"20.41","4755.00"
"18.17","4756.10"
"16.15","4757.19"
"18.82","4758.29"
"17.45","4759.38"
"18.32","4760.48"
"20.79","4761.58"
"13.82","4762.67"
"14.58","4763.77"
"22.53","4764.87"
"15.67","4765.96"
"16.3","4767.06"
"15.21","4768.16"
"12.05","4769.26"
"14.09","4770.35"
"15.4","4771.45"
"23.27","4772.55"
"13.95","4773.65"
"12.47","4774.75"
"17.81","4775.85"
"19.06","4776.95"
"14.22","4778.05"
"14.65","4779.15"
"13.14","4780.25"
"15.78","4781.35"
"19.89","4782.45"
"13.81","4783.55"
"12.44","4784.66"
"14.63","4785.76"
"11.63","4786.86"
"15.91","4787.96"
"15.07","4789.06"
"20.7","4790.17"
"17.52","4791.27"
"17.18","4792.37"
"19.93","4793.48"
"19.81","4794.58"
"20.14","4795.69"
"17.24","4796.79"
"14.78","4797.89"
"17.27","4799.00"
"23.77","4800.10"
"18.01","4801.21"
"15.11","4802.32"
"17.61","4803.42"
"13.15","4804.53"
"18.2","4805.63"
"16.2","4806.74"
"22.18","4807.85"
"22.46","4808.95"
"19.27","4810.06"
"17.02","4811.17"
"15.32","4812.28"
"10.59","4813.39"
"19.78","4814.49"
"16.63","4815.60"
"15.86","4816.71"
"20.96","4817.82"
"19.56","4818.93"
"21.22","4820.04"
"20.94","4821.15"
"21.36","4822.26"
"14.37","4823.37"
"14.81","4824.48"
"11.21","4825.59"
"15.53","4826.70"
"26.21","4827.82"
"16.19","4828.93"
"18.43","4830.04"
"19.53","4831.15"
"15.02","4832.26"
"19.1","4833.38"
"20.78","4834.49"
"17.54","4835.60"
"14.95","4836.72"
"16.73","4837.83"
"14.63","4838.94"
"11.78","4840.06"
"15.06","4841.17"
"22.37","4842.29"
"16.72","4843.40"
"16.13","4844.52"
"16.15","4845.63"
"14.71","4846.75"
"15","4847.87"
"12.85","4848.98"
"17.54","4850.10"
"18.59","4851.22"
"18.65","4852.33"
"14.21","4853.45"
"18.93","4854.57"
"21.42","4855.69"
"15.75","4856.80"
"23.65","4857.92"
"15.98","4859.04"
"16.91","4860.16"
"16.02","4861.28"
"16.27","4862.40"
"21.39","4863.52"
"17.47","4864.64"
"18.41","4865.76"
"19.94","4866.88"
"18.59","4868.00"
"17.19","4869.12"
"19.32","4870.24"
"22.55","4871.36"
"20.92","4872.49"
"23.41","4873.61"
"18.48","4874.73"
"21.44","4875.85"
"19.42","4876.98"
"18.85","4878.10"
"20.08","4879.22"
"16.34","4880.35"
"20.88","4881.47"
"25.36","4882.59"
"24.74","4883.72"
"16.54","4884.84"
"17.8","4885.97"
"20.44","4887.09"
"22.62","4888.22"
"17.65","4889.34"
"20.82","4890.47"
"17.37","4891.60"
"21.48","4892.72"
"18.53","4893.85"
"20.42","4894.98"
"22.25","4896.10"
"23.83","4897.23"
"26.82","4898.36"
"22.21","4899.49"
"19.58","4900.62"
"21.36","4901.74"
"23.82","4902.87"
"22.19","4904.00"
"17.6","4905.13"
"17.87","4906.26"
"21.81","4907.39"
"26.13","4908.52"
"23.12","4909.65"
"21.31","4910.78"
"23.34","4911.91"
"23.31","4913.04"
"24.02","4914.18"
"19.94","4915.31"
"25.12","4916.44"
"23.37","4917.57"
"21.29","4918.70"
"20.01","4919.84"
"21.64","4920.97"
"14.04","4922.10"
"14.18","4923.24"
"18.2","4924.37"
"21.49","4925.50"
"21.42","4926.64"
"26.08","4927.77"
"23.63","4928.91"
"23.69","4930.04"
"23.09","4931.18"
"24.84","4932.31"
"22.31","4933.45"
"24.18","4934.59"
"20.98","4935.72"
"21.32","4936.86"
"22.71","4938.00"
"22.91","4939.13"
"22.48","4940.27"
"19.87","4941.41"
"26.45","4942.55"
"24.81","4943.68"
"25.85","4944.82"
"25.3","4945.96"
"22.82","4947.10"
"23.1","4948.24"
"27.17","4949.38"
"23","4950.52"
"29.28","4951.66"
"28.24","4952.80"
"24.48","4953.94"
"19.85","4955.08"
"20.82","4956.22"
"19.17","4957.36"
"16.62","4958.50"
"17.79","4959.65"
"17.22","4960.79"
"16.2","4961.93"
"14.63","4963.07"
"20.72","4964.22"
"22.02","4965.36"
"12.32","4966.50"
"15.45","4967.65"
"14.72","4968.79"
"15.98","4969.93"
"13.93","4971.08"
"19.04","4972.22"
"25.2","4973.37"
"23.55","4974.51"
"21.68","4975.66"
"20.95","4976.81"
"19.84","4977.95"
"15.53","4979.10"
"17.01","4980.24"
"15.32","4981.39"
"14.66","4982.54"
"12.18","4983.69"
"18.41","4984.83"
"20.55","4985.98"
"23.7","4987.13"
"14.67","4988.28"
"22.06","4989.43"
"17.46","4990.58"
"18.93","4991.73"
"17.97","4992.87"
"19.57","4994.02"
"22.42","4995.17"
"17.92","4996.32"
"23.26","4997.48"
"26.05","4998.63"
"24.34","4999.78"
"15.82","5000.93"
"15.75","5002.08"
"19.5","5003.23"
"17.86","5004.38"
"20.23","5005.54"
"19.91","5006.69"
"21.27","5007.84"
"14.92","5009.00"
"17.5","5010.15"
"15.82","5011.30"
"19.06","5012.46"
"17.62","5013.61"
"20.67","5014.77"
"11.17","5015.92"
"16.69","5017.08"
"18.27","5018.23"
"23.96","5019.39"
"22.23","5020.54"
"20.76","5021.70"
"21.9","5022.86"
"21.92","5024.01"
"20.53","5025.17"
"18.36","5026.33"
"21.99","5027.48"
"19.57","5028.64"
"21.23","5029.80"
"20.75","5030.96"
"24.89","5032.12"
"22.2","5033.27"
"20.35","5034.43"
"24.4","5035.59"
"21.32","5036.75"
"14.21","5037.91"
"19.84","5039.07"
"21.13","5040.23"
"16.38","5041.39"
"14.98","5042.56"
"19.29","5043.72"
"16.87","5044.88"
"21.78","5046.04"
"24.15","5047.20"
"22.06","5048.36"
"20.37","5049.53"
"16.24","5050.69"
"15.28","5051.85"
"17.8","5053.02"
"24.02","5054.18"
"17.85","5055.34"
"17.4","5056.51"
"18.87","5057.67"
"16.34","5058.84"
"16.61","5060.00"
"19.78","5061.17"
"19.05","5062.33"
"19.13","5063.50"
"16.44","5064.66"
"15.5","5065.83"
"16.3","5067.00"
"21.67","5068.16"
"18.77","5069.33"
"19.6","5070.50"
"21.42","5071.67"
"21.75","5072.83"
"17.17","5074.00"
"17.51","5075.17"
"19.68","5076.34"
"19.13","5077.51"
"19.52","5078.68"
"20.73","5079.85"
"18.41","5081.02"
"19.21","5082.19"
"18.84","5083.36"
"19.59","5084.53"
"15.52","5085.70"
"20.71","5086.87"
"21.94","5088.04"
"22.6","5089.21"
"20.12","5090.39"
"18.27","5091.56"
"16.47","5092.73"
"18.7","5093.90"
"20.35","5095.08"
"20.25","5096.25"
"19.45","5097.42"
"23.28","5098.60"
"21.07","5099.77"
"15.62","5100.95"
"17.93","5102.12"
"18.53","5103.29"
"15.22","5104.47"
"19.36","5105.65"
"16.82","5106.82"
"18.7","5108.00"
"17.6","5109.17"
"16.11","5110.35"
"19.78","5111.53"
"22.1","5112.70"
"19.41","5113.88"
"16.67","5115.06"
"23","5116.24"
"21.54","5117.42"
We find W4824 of 0.09 mag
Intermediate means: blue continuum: 19.5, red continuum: 20.2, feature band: 18.3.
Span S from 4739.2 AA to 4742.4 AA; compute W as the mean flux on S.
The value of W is 15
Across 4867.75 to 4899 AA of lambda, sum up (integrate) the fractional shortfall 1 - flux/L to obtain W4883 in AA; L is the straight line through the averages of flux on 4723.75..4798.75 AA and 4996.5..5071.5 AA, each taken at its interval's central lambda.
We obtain -3.1 AA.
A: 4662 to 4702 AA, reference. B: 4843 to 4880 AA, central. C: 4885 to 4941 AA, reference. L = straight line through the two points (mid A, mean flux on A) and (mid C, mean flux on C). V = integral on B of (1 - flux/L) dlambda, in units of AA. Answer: 5.1 AA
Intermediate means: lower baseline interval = 20.1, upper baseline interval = 21.5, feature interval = 18.3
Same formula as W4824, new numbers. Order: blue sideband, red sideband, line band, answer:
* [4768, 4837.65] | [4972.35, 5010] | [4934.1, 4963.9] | -0.18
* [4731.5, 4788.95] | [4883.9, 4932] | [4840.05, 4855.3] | 0.19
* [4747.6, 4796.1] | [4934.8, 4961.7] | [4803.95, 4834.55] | 0.04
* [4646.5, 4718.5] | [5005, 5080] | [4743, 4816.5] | 0.12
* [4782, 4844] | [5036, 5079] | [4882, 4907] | -0.17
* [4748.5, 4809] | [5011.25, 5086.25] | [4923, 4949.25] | -0.24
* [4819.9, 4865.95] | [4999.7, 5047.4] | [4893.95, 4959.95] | -0.21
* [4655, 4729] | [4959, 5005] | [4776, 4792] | 0.23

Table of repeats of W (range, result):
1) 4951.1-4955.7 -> 25.4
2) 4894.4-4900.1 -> 23.1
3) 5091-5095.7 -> 18.5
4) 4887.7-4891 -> 20.3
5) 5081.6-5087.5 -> 18.8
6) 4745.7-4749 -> 19.1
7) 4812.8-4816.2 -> 15.7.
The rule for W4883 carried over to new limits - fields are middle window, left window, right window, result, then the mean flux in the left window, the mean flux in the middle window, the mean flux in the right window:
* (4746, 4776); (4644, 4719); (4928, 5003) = 3.4 AA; 19.5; 17.5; 20.5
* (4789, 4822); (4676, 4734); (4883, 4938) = 3.9 AA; 19.8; 18.2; 21.5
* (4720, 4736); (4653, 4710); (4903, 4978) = -0.9 AA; 19.5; 21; 21.3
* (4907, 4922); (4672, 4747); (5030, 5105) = -2.3 AA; 19.6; 22.4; 19.2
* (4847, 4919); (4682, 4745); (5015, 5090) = -2.0 AA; 19.8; 20.1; 19.4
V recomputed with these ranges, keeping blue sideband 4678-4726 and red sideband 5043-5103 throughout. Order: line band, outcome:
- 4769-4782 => 2.5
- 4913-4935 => -2.9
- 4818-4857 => 4.0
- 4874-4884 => -0.7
